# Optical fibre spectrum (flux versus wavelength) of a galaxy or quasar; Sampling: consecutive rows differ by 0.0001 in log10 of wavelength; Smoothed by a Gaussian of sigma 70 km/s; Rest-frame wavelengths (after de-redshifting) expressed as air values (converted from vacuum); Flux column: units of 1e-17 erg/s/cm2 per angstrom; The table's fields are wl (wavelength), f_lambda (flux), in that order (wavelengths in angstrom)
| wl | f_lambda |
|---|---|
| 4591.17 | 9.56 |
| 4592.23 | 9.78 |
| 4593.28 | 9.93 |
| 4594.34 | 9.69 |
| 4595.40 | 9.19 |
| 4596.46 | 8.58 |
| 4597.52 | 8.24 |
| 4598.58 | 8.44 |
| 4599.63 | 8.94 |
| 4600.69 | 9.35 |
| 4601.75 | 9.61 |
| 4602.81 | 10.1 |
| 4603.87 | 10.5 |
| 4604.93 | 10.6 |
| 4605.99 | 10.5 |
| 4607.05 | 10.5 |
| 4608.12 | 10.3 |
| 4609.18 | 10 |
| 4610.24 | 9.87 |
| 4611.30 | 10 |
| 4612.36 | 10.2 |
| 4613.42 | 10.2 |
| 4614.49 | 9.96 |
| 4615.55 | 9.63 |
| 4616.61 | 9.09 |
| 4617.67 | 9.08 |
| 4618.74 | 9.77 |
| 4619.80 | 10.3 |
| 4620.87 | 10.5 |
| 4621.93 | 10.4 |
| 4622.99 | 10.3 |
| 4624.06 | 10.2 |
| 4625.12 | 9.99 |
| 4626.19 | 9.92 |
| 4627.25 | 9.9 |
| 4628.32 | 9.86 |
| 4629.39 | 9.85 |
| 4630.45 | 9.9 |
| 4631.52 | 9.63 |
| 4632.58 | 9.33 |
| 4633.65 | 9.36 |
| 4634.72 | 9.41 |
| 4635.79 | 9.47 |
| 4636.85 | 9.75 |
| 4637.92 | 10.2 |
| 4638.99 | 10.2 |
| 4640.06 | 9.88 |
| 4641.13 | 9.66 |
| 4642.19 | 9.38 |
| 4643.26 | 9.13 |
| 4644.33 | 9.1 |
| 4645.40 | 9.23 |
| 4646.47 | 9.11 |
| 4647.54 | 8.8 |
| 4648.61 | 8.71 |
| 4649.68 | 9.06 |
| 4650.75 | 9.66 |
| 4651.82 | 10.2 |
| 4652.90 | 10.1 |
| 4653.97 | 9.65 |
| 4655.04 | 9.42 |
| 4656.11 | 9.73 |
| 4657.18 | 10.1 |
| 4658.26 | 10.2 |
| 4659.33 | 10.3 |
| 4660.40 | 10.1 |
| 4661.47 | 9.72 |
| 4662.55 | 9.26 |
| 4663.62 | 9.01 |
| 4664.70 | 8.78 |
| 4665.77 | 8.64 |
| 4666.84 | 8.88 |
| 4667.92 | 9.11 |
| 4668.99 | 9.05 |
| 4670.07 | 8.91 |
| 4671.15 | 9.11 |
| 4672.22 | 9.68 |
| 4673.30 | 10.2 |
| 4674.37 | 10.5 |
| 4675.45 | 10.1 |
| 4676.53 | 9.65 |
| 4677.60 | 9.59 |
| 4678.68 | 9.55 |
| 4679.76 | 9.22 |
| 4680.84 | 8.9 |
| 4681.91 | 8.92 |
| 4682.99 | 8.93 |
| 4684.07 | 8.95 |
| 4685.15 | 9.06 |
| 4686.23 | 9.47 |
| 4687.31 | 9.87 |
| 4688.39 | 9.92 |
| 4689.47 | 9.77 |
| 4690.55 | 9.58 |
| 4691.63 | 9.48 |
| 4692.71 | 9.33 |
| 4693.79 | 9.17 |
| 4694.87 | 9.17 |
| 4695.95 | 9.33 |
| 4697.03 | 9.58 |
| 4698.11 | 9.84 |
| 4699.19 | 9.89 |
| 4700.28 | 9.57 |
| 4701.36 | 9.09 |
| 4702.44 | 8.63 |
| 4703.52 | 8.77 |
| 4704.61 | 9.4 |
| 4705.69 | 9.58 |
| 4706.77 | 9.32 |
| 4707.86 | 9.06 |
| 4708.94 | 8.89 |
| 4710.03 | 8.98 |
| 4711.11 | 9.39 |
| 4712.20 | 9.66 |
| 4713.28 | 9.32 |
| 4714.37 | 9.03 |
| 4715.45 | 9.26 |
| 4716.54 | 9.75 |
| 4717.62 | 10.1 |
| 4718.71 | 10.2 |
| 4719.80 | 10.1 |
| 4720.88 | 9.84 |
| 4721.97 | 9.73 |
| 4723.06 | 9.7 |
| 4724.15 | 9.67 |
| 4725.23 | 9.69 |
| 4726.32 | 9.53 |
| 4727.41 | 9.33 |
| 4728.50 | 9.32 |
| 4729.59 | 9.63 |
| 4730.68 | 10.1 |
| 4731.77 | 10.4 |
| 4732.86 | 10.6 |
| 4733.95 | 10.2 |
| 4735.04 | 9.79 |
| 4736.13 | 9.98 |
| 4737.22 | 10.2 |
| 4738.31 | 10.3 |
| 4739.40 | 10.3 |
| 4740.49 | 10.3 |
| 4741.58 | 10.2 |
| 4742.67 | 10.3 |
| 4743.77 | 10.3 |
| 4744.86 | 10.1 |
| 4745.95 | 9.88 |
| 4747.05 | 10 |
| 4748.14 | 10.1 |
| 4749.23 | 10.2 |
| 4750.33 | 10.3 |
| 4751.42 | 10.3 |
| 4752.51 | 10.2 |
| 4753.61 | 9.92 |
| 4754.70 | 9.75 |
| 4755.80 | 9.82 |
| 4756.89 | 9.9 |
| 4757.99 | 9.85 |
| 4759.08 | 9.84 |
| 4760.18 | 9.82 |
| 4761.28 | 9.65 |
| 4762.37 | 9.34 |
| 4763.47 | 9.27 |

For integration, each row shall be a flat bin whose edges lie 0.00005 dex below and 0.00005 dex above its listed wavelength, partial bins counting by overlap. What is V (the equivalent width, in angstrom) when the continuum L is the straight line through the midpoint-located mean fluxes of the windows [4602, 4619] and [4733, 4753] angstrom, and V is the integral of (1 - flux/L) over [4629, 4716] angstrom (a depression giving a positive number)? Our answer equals 5.6 angstrom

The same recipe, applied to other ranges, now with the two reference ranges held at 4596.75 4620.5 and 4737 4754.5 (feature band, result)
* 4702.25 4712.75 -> 0.9 angstrom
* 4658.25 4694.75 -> 2.0 angstrom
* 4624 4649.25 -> 0.7 angstrom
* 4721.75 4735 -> 0.4 angstrom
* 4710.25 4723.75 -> 0.6 angstrom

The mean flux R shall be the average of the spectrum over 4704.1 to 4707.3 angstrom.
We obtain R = 9.45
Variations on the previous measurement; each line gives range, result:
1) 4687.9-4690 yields 9.84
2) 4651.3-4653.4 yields 10.1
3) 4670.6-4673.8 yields 9.65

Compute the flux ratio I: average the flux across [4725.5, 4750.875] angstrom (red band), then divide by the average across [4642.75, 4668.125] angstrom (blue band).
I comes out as 1.07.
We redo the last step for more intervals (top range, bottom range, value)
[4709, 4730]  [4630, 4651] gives 1.01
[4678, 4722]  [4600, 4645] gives 0.95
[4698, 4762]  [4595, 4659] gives 1.01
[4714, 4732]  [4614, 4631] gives 0.98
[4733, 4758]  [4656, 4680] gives 1.06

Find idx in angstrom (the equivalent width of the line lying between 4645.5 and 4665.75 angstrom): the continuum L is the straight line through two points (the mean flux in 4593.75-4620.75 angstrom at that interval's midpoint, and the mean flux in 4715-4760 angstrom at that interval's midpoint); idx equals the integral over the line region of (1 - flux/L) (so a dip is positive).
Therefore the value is 0.6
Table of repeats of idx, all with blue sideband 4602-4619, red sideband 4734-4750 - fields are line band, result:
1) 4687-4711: 1.7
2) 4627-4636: 0.4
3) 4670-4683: 0.7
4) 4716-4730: 0.5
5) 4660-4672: 1.1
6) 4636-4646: 0.4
